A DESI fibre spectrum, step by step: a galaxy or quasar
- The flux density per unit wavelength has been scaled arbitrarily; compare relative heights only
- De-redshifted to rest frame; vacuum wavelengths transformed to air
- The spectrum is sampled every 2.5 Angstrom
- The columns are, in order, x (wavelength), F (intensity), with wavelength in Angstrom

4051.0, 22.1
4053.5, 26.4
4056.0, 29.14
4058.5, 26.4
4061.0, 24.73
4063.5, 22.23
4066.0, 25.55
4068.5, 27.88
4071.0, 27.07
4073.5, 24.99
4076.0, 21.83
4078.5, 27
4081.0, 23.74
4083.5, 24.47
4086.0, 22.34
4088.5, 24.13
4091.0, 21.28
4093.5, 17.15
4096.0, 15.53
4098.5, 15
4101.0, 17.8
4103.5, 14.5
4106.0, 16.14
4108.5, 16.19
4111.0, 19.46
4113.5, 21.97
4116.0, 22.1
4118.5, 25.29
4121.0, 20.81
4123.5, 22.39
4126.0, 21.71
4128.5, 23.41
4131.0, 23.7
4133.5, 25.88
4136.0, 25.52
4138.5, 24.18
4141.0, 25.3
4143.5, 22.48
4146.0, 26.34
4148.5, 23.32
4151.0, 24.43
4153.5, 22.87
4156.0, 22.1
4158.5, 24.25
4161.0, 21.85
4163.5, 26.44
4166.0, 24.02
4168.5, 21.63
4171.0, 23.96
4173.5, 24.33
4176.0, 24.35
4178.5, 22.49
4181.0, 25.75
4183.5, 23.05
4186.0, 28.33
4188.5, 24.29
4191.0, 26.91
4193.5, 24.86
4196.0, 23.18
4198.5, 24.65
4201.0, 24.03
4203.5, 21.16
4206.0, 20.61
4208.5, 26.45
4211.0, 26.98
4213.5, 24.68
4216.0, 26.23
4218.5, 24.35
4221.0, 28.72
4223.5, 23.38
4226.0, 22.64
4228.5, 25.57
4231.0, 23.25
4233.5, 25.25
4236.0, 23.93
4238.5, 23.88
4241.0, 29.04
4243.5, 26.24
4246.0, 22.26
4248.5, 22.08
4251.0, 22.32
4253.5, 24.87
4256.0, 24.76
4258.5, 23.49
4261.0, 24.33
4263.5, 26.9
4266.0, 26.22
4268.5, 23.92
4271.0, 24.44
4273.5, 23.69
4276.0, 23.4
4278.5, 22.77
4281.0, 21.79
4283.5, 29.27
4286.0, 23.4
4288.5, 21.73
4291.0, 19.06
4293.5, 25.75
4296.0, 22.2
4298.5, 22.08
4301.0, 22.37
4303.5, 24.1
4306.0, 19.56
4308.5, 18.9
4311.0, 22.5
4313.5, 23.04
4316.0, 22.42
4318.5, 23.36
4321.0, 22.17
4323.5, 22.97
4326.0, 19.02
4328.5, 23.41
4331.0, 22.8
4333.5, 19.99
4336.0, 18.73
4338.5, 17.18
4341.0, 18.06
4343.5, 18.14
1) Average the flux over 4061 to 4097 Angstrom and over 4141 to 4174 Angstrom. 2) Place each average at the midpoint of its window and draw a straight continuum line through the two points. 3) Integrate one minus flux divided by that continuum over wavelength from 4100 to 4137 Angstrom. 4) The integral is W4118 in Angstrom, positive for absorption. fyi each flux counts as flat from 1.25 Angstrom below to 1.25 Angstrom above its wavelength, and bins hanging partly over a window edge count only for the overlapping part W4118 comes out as 3.8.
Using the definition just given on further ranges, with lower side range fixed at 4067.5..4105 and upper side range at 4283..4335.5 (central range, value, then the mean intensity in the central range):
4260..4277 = -2.01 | 24.7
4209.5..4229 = -2.98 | 25.3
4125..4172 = -4.58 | 23.9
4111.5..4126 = -0.41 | 22.3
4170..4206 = -3.92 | 24.3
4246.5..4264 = -1.45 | 23.9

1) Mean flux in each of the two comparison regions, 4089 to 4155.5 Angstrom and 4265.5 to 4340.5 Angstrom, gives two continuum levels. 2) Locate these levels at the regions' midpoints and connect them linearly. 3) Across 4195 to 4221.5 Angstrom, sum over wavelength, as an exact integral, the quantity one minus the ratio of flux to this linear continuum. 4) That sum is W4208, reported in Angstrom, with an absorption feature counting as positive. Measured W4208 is -3.3 Angstrom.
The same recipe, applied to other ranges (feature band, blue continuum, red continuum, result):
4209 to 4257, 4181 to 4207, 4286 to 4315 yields -2.8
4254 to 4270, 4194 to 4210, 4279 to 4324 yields -1.4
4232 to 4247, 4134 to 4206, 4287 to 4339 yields -1.4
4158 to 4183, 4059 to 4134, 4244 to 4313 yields -1.6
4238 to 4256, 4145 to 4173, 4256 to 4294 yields -0.4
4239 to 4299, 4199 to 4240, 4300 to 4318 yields -2.5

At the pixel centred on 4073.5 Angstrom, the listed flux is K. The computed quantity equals 24.99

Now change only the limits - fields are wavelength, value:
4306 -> 19.56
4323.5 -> 22.97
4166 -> 24.02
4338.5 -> 17.18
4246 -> 22.26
